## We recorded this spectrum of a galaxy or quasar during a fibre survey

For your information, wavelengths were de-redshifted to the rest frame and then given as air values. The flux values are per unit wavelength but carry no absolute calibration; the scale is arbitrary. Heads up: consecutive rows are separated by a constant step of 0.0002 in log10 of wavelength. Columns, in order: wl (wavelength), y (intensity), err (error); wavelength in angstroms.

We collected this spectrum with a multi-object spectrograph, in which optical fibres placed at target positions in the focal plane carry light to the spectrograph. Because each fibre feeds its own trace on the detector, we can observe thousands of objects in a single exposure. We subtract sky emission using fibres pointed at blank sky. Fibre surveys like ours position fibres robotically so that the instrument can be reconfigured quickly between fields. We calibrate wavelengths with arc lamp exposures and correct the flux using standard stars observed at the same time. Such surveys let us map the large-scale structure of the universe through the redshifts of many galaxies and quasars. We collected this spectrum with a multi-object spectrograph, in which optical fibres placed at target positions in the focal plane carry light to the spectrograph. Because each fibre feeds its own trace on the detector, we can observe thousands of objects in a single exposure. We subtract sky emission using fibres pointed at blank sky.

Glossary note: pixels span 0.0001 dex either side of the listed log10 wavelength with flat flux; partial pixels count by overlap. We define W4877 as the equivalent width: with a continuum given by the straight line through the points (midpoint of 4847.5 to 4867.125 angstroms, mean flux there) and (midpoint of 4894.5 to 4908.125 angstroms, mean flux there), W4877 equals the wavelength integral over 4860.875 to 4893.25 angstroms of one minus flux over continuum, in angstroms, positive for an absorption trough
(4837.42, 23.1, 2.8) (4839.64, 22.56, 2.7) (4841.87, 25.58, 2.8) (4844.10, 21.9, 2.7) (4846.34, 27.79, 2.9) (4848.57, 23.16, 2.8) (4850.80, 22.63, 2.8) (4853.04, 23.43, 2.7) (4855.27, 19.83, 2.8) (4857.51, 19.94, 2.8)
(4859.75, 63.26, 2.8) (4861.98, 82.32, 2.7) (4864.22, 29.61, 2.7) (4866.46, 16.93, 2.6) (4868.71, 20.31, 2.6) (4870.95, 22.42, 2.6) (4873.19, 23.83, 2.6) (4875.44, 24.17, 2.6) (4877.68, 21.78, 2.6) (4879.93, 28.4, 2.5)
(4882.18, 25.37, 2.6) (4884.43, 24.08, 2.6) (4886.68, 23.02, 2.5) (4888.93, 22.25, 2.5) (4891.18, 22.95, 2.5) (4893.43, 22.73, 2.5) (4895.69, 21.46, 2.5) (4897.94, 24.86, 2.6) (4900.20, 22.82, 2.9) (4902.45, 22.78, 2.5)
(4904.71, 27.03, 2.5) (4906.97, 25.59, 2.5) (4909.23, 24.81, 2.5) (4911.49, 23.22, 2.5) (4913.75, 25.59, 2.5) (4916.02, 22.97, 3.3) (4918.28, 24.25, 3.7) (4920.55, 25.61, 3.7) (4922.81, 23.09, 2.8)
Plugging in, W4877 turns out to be 2.5 angstroms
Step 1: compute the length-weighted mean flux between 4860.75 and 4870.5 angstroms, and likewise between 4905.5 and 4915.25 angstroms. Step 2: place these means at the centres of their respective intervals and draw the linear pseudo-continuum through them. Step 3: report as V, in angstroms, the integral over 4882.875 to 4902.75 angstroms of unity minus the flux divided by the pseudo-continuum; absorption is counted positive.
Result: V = 4.3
